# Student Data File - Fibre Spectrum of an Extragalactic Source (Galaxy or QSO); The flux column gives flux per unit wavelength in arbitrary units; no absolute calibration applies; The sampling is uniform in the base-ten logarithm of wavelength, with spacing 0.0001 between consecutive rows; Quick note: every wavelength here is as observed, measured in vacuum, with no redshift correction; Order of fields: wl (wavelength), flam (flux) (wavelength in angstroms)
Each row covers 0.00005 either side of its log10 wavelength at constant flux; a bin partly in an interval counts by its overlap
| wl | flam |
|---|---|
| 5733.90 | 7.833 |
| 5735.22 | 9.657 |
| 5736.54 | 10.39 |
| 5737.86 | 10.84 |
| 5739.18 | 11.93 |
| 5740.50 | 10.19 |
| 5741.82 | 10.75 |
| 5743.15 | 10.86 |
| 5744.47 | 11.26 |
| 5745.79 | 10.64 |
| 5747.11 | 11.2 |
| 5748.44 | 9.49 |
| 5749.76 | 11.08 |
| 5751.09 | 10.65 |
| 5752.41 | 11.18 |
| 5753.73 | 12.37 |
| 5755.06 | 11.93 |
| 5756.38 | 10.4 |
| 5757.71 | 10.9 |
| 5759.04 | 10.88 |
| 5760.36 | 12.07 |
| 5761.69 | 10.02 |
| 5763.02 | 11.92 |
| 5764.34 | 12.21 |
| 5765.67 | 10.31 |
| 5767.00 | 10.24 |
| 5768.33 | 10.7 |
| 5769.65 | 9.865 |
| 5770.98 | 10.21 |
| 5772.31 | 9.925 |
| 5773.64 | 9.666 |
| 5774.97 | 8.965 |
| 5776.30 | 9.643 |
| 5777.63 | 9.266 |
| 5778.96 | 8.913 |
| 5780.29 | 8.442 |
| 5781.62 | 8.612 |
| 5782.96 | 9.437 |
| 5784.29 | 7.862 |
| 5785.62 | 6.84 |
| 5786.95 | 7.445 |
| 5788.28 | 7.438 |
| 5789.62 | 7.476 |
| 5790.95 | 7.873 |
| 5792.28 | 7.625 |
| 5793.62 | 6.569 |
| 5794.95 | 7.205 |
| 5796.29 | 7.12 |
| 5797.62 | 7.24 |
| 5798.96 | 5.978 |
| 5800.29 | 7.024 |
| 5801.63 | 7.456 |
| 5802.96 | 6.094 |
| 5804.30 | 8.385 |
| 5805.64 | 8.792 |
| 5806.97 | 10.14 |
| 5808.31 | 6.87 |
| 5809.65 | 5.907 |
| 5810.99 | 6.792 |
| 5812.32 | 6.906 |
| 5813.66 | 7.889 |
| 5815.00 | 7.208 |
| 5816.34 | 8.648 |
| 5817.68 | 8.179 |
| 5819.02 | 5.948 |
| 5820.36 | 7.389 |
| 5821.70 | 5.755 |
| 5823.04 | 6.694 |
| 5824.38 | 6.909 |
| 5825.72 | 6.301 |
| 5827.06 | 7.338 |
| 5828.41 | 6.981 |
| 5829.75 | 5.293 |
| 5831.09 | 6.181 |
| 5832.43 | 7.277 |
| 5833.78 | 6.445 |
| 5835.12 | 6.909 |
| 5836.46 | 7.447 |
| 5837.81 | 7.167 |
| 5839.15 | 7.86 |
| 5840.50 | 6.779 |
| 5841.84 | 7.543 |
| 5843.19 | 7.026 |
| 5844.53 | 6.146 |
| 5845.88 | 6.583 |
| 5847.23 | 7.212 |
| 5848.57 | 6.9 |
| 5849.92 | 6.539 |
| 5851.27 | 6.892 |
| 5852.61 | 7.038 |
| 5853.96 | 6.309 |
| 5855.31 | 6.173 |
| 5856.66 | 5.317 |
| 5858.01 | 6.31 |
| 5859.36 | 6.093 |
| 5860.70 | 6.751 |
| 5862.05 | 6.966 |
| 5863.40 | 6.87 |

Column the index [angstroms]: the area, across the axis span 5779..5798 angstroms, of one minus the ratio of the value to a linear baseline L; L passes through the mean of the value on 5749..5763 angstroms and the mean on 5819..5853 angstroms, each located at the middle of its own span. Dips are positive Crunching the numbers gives 3.4 angstroms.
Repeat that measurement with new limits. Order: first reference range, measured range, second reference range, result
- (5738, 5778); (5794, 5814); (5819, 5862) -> 2.72 angstroms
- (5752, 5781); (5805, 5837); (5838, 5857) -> 3.57 angstroms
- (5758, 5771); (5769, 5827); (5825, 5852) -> 8.12 angstroms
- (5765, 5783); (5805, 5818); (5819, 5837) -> -0.29 angstroms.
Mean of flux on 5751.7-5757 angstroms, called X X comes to 11.5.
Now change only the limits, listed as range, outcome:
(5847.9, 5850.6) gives 6.71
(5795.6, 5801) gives 6.84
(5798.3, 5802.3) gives 6.83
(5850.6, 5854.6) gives 6.76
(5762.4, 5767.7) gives 11.2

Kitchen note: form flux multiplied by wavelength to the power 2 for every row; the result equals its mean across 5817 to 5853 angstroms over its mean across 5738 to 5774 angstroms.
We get 0.6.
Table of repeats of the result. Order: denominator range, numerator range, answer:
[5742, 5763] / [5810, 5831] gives 0.64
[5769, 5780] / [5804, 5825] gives 0.79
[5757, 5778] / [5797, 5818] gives 0.72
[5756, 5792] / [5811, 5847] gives 0.75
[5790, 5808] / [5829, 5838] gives 0.90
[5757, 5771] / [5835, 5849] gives 0.67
